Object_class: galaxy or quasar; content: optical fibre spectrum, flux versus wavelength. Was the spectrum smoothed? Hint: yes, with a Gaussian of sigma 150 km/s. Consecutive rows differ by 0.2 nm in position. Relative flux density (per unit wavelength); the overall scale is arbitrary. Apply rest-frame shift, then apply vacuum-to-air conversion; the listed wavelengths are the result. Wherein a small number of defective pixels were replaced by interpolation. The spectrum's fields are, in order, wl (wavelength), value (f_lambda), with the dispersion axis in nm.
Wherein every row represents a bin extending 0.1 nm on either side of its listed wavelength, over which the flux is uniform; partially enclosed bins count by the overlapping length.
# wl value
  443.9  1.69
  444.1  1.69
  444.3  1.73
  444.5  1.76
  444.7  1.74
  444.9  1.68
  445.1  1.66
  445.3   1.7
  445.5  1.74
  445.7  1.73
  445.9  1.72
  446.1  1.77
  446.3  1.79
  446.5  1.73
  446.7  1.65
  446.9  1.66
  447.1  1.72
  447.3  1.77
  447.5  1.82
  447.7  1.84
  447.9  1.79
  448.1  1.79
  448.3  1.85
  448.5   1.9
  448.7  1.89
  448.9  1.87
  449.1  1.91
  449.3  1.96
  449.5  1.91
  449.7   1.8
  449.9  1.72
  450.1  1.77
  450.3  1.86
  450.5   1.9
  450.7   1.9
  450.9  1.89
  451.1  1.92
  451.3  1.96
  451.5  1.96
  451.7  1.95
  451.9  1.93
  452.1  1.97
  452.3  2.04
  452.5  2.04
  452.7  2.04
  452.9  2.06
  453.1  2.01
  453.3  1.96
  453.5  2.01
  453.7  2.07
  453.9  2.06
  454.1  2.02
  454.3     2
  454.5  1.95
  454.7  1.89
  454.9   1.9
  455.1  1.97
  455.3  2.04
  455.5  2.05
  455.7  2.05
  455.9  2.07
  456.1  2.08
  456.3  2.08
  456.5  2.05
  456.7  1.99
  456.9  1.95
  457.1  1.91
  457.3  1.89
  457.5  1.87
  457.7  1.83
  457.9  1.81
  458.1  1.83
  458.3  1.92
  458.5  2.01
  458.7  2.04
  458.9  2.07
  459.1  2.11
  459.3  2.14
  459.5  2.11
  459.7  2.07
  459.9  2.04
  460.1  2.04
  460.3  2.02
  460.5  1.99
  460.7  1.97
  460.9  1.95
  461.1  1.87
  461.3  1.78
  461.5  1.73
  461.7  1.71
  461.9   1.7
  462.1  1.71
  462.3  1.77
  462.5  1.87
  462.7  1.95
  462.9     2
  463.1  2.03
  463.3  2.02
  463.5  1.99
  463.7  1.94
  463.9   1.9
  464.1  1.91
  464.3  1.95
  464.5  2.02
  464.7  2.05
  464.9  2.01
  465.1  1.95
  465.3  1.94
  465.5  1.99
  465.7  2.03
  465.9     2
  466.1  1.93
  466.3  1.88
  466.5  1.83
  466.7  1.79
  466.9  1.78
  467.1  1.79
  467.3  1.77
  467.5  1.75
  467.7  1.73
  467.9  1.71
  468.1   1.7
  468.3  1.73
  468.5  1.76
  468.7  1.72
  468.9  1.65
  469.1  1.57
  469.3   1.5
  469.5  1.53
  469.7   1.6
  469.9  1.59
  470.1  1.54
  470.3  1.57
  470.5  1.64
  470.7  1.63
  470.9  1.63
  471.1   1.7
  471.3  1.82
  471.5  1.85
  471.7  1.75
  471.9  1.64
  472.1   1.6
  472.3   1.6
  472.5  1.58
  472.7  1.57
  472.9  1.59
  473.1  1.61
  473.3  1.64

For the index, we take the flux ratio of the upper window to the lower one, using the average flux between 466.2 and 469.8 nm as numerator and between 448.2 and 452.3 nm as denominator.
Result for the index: 0.90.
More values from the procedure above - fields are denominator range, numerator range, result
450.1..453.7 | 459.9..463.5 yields 0.97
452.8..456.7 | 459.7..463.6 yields 0.95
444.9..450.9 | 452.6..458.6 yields 1.10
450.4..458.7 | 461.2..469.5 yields 0.93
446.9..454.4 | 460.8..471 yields 0.94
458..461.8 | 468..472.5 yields 0.84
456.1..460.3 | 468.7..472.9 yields 0.82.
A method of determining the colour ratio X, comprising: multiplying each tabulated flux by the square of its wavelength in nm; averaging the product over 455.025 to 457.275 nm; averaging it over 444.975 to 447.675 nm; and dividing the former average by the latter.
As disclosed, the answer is 1.22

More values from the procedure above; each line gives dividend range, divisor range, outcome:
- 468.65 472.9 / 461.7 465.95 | 0.87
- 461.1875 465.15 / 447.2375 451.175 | 1.09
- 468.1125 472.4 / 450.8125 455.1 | 0.90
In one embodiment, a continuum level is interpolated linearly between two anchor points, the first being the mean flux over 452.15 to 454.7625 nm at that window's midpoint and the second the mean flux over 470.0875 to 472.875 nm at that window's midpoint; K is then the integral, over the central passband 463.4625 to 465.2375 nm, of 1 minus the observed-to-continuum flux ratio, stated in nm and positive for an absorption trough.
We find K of -0.170 nm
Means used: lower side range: 2.01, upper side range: 1.65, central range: 1.97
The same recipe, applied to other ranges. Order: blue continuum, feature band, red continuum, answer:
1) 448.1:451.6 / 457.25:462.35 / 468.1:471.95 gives -0.45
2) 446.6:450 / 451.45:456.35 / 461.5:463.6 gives -0.46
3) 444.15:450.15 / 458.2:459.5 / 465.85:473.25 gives -0.24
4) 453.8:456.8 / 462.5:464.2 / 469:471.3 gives -0.16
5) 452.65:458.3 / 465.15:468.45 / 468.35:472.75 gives -0.21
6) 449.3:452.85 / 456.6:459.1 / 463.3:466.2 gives 0.02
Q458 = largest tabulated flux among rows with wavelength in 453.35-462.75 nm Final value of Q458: 2.14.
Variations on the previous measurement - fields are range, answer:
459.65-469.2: 2.07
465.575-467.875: 2.03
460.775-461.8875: 1.95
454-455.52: 2.05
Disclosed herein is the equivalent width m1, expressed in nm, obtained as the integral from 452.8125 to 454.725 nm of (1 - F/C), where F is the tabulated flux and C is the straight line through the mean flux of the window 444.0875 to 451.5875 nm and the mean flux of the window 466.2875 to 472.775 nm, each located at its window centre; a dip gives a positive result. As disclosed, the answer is -0.26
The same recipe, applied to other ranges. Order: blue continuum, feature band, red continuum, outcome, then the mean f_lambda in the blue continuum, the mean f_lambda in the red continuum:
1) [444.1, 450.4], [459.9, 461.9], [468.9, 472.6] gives -0.236 nm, 1.78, 1.63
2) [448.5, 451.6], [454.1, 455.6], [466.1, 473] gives -0.116 nm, 1.88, 1.68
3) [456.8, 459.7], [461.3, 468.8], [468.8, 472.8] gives -0.346 nm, 1.97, 1.63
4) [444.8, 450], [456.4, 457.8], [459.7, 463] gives -0.054 nm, 1.78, 1.89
